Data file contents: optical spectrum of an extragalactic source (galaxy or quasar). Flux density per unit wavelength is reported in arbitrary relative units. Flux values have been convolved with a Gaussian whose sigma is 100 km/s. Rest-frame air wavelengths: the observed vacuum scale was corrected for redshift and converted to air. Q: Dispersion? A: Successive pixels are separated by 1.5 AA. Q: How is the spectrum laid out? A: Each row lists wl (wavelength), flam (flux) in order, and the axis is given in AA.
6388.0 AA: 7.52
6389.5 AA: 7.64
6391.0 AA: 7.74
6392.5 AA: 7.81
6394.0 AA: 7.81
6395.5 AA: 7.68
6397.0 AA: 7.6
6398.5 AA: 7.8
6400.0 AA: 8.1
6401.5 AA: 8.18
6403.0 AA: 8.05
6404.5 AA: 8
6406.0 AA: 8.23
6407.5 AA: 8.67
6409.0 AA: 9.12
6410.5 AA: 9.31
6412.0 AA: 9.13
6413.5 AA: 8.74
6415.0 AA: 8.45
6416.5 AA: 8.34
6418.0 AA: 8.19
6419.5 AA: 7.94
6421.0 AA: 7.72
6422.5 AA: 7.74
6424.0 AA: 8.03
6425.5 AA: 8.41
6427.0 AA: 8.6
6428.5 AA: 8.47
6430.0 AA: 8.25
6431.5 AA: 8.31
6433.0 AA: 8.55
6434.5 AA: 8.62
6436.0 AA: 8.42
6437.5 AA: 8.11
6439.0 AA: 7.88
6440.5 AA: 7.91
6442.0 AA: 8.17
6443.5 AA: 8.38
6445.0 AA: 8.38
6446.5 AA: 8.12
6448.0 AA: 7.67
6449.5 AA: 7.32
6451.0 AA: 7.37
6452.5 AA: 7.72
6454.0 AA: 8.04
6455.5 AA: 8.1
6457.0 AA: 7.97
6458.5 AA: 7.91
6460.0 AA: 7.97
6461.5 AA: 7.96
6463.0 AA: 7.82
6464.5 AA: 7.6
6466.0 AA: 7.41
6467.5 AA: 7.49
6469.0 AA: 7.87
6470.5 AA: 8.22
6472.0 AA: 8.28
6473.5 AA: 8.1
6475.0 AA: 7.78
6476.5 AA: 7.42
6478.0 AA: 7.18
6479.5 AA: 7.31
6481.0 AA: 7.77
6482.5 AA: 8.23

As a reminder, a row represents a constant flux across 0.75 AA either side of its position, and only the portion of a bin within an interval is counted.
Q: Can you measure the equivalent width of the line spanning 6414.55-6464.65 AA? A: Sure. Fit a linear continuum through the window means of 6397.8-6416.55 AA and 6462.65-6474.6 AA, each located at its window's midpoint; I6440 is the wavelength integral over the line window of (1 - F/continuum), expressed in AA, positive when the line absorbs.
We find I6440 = 0.4 AA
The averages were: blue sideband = 8.48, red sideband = 7.85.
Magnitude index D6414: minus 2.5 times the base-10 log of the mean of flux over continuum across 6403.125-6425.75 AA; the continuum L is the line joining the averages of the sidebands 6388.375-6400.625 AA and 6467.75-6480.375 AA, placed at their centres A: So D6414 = -0.085 mag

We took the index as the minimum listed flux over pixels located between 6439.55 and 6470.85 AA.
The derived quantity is 7.32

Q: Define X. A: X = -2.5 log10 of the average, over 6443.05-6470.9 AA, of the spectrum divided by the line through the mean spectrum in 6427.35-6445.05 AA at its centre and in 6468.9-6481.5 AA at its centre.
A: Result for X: 0.02 mag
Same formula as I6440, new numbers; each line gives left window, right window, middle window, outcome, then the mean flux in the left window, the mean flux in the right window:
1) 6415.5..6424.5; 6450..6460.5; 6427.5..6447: -0.9 AA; 8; 7.85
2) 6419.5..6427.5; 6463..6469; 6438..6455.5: -0.2 AA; 8.07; 7.59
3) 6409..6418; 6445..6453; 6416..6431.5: 0.5 AA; 8.77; 7.71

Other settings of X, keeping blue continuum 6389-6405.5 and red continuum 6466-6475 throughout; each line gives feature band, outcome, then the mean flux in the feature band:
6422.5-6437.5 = -0.062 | 8.36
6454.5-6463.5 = -0.006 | 7.96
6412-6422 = -0.054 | 8.29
